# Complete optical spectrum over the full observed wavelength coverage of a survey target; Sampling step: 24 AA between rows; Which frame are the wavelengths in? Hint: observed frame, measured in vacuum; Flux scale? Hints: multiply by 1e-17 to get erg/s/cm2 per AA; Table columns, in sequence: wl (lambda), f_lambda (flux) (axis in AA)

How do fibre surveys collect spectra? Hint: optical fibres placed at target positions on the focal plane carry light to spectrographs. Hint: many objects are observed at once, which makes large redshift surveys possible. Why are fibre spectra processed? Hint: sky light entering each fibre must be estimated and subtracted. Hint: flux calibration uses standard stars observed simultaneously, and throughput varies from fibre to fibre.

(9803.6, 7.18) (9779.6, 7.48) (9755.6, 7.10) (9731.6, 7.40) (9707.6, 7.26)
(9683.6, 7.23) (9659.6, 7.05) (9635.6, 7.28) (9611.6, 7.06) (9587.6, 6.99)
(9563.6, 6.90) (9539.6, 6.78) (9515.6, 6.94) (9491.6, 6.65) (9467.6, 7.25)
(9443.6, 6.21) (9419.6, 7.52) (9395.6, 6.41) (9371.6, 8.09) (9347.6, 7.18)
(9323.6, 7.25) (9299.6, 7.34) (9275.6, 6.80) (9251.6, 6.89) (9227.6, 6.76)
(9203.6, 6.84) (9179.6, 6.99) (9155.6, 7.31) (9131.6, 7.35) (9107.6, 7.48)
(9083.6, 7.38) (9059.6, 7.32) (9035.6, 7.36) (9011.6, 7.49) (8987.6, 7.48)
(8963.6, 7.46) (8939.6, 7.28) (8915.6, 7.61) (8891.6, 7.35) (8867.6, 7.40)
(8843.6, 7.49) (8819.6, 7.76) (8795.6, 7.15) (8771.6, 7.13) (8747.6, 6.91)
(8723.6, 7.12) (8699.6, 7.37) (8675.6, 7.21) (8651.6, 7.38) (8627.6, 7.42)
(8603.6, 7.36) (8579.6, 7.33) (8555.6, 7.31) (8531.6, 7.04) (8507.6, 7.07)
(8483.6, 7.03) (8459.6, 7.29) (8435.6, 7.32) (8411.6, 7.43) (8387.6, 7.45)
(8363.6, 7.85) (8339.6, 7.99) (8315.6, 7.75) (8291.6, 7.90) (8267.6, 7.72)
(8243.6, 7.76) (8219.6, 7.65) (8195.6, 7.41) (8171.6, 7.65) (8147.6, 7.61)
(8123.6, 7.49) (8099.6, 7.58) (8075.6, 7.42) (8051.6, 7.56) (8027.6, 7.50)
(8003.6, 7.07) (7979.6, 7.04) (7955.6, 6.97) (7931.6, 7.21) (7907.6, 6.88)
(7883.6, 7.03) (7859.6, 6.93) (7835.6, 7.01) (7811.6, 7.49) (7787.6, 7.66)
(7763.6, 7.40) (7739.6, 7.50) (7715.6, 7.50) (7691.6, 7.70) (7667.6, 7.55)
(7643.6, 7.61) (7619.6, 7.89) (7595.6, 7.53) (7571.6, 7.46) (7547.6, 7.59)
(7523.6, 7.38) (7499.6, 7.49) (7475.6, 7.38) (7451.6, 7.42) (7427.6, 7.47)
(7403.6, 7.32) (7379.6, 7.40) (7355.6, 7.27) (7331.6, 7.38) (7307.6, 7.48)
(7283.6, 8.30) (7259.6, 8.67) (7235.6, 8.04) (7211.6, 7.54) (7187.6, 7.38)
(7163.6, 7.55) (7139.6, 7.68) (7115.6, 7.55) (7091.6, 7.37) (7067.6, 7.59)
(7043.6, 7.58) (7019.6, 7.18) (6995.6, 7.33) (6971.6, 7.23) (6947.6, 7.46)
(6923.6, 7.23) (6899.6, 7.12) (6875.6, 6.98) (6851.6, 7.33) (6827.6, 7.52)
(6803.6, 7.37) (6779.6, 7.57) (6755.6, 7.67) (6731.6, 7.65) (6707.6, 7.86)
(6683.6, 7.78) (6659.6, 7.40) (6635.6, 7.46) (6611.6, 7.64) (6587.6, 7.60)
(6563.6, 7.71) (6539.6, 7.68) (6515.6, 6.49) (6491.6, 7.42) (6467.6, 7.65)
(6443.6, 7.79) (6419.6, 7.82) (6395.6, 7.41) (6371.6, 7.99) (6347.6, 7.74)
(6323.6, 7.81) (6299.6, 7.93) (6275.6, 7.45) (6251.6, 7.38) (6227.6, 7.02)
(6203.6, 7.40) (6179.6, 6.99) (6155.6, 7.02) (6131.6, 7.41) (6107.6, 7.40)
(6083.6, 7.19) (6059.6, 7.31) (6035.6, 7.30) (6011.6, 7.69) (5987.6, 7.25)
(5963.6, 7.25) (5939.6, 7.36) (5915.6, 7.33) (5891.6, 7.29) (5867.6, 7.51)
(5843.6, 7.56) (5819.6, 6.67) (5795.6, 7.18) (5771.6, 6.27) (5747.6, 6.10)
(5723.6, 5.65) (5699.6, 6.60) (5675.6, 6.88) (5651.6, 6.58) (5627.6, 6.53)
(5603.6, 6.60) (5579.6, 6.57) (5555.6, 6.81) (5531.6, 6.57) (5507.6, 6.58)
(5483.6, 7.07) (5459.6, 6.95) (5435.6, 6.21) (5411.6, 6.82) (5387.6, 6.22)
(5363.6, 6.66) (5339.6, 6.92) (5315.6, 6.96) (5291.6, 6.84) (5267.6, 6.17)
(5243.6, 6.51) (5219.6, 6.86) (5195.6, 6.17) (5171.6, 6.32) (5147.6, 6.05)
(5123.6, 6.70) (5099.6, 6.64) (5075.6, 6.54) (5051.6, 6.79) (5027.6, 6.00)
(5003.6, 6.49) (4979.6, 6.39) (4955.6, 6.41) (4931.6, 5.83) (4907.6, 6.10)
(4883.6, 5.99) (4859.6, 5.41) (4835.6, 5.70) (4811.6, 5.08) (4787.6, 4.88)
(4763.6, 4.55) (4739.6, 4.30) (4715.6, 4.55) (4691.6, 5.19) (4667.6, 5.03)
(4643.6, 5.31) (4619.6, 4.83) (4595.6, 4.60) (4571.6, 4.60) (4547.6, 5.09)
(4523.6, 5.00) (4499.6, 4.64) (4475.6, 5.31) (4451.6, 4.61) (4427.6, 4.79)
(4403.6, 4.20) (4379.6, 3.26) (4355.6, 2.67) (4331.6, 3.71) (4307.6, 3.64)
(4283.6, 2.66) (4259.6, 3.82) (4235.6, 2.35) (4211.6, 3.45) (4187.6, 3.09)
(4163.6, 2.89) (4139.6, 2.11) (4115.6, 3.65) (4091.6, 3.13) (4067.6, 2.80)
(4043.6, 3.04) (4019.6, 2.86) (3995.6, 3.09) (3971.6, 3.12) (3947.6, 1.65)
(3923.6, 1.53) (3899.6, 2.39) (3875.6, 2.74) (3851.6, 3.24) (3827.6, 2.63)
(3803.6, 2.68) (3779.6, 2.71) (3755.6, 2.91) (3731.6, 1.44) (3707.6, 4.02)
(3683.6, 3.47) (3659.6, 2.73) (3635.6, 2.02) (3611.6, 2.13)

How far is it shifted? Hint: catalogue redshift 0.105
